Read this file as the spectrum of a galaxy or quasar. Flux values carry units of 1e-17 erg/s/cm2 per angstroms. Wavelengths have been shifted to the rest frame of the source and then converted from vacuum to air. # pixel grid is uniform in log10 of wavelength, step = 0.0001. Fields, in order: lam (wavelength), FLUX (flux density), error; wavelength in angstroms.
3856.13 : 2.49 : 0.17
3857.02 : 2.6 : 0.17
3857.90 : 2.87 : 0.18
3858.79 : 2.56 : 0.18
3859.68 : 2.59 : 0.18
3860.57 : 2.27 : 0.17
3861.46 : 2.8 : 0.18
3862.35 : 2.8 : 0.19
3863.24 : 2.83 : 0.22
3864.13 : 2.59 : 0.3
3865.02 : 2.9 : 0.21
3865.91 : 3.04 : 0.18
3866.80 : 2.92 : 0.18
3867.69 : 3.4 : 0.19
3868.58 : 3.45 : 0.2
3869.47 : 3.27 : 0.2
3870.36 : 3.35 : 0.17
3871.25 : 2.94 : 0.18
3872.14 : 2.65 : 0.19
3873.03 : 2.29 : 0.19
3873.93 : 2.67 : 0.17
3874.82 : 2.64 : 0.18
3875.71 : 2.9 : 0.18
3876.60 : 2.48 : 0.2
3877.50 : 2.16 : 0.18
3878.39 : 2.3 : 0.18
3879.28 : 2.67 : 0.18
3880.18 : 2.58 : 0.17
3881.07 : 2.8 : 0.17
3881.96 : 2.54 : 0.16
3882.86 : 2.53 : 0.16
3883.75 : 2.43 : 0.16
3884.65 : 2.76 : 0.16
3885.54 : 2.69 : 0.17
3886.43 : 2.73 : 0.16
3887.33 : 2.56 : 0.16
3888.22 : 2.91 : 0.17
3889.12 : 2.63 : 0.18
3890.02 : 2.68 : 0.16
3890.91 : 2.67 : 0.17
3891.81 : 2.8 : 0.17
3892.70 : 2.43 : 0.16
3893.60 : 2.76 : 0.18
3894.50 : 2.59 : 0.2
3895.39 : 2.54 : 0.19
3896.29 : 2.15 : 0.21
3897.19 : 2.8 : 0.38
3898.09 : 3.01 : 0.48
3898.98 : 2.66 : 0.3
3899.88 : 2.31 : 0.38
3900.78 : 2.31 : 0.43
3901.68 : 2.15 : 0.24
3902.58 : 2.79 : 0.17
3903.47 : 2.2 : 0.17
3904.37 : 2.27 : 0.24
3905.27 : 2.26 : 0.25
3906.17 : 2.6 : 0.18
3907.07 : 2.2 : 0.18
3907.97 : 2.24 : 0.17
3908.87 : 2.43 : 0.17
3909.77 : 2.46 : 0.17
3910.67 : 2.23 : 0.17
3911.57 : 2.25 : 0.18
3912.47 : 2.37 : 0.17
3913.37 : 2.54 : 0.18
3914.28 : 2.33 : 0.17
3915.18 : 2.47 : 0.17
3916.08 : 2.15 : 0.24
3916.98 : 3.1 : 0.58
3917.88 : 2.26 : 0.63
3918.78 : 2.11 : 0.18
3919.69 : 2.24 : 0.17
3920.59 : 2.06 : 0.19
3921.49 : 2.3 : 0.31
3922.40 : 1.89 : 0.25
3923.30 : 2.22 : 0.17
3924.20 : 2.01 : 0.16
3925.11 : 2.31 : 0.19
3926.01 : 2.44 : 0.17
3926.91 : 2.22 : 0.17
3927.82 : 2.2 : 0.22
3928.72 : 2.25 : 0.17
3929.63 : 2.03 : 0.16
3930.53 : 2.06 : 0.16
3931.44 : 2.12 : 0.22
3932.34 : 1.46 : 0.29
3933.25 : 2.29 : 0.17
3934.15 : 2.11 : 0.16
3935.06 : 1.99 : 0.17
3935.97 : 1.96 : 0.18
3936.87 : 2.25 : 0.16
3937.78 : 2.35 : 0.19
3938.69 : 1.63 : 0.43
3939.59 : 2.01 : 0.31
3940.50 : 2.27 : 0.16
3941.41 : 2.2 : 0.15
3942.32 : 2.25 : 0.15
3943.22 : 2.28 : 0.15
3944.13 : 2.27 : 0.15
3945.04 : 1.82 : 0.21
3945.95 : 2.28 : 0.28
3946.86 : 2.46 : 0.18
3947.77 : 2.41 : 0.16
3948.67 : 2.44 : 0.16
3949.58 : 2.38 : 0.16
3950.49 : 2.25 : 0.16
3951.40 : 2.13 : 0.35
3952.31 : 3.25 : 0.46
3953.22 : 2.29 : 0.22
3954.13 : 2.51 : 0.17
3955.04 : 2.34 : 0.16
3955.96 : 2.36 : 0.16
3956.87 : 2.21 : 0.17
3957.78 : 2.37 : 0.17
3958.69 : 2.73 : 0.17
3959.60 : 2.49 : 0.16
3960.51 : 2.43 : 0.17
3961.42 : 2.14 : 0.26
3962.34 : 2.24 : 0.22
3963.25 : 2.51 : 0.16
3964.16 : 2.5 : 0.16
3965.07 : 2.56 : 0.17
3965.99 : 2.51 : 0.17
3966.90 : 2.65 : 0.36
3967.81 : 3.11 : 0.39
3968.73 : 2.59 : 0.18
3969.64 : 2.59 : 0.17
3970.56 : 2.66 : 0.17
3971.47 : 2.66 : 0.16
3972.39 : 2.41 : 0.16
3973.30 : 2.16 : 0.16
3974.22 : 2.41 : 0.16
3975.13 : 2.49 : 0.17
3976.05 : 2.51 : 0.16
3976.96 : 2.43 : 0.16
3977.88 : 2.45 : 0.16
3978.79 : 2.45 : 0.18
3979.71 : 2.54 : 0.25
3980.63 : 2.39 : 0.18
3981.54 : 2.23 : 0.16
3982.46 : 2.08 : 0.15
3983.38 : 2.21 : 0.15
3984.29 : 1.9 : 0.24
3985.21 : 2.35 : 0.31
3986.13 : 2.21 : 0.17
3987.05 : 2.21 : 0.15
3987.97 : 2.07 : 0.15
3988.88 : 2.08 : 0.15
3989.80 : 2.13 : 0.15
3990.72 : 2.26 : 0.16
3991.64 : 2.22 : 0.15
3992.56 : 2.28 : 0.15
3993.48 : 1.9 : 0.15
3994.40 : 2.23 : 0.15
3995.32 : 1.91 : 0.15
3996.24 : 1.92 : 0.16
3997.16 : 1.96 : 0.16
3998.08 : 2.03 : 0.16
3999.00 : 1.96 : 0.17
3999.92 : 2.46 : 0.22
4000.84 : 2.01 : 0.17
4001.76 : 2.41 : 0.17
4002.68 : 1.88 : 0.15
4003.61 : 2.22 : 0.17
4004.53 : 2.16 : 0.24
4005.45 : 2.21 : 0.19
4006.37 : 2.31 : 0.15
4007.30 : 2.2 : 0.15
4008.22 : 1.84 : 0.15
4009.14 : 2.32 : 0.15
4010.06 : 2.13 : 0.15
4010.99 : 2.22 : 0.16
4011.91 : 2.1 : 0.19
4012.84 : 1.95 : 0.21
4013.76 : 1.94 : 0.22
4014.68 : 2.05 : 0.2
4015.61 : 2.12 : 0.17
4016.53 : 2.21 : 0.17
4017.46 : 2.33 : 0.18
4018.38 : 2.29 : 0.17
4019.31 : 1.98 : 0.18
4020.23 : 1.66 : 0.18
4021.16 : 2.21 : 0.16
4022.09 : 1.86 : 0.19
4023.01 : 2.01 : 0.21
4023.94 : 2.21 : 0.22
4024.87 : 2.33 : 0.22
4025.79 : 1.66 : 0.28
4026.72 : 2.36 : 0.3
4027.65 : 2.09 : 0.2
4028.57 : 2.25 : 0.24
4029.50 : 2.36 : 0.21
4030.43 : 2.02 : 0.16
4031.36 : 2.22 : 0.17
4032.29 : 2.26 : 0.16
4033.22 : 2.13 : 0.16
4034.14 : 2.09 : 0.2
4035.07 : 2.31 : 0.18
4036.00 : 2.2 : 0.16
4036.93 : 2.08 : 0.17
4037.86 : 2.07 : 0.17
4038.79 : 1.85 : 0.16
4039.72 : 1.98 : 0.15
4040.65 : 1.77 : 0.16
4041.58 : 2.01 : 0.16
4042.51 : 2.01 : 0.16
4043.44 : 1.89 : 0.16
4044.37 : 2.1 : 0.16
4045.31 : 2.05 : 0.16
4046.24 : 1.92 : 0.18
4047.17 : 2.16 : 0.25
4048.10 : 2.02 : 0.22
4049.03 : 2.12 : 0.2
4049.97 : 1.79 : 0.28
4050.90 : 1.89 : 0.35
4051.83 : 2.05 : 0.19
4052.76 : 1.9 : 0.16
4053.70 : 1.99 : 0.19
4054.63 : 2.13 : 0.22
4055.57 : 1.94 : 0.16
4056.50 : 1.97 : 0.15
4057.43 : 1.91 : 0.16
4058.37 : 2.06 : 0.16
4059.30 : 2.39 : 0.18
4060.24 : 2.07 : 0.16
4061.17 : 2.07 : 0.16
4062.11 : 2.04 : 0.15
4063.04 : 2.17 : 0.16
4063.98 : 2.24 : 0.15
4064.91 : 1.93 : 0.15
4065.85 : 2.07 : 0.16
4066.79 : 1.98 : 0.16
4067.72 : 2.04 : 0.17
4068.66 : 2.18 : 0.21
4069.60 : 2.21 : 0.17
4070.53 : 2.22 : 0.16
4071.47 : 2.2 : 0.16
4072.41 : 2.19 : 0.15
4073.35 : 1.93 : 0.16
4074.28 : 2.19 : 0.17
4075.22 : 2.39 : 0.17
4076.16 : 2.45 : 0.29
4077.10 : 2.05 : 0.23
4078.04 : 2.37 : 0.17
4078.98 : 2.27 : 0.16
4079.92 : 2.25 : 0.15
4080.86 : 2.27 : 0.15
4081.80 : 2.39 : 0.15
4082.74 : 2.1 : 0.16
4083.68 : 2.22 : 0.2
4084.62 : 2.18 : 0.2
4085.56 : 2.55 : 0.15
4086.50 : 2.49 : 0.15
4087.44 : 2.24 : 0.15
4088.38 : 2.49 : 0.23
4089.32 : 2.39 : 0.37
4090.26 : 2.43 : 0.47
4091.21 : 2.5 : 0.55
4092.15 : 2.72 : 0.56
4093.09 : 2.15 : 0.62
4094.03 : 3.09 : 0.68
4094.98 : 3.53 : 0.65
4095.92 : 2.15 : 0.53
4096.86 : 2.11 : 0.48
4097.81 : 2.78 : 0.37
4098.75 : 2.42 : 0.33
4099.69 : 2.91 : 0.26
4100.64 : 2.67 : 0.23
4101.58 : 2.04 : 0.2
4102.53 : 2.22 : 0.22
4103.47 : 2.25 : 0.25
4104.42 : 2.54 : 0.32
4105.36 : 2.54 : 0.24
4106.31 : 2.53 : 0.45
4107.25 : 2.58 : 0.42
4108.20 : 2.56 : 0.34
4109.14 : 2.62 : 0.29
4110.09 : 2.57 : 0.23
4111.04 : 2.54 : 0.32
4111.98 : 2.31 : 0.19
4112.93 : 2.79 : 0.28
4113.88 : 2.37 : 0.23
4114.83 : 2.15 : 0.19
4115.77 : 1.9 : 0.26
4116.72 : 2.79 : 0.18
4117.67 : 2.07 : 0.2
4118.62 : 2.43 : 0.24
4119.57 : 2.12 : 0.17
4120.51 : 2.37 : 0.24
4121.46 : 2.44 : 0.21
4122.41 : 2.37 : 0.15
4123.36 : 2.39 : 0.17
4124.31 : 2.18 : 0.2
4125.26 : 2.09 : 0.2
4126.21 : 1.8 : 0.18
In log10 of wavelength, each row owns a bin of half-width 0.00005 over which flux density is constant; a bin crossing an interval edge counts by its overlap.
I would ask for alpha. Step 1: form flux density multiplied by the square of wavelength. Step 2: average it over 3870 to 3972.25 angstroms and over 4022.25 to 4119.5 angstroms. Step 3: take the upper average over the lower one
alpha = 1.00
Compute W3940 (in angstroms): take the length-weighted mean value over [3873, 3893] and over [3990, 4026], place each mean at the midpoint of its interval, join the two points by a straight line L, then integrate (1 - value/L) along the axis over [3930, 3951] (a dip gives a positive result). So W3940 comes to 1.96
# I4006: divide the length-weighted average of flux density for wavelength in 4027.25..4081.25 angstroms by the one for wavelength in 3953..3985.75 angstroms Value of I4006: 0.9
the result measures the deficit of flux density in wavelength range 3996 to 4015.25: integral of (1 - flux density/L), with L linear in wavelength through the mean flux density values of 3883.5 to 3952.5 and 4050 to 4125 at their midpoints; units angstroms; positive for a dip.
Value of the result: 1.76 angstroms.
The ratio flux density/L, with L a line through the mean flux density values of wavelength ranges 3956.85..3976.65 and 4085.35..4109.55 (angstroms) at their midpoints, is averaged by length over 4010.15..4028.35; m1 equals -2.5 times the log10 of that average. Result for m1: 0.201 mag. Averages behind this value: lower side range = 2.5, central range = 2.09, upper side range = 2.52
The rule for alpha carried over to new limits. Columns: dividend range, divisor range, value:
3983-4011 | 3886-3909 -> 0.89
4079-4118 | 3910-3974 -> 1.14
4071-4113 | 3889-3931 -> 1.12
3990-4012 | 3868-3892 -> 0.84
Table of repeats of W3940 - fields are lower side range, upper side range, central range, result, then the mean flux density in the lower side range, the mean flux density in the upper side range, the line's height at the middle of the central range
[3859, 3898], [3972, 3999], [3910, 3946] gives 4.2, 2.71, 2.22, 2.48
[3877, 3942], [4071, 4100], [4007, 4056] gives 6.6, 2.36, 2.4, 2.39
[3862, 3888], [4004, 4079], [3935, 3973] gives 0.9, 2.76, 2.1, 2.44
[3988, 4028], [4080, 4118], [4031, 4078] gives 4.2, 2.11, 2.45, 2.28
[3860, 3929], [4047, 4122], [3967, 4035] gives 5.5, 2.54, 2.29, 2.4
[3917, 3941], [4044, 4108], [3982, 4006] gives 0.7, 2.13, 2.26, 2.19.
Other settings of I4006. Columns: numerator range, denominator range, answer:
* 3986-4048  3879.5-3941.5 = 0.89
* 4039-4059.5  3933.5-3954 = 0.89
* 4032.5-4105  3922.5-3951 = 1.02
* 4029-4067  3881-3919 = 0.82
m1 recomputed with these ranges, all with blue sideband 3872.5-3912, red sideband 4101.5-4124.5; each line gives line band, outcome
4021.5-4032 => 0.15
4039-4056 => 0.22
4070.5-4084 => 0.09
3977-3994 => 0.11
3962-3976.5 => -0.03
